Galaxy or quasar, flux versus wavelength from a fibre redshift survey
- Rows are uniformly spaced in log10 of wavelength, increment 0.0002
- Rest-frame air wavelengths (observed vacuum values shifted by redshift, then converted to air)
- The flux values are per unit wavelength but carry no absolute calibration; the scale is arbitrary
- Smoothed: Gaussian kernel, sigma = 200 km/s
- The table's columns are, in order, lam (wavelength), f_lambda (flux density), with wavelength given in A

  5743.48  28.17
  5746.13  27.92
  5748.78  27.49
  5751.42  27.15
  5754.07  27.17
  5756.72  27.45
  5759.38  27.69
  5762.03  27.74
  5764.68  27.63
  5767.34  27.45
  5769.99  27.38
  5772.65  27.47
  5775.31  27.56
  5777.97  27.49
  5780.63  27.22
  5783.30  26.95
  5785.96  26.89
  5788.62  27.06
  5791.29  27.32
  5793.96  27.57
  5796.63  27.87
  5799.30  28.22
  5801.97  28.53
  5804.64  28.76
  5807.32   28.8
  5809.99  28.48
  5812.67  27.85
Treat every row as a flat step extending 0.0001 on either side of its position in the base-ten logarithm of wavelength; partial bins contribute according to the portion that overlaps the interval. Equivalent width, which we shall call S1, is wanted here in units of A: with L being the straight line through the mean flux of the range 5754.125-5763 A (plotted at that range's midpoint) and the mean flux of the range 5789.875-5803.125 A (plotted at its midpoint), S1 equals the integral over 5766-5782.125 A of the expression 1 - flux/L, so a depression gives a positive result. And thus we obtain 0.1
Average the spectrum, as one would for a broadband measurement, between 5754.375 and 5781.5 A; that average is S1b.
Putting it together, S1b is 27.5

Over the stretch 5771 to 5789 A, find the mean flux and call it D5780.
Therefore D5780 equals 27.2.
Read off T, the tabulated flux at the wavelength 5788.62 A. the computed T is 27.06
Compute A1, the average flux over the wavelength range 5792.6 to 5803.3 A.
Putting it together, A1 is 28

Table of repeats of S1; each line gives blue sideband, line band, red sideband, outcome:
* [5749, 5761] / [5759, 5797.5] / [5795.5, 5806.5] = 0.7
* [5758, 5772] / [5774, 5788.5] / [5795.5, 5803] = 0.3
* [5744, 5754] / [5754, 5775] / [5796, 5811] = 0.2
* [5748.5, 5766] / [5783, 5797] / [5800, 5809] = 0.5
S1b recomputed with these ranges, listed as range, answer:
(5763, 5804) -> 27.5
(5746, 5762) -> 27.5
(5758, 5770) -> 27.6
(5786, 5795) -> 27.2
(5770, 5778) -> 27.5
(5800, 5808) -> 28.6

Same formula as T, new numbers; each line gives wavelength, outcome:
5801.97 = 28.53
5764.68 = 27.63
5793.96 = 27.57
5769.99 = 27.38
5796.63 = 27.87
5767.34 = 27.45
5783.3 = 26.95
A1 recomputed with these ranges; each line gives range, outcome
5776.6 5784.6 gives 27.2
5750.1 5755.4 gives 27.2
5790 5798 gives 27.6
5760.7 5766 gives 27.7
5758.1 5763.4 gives 27.8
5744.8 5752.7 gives 27.5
